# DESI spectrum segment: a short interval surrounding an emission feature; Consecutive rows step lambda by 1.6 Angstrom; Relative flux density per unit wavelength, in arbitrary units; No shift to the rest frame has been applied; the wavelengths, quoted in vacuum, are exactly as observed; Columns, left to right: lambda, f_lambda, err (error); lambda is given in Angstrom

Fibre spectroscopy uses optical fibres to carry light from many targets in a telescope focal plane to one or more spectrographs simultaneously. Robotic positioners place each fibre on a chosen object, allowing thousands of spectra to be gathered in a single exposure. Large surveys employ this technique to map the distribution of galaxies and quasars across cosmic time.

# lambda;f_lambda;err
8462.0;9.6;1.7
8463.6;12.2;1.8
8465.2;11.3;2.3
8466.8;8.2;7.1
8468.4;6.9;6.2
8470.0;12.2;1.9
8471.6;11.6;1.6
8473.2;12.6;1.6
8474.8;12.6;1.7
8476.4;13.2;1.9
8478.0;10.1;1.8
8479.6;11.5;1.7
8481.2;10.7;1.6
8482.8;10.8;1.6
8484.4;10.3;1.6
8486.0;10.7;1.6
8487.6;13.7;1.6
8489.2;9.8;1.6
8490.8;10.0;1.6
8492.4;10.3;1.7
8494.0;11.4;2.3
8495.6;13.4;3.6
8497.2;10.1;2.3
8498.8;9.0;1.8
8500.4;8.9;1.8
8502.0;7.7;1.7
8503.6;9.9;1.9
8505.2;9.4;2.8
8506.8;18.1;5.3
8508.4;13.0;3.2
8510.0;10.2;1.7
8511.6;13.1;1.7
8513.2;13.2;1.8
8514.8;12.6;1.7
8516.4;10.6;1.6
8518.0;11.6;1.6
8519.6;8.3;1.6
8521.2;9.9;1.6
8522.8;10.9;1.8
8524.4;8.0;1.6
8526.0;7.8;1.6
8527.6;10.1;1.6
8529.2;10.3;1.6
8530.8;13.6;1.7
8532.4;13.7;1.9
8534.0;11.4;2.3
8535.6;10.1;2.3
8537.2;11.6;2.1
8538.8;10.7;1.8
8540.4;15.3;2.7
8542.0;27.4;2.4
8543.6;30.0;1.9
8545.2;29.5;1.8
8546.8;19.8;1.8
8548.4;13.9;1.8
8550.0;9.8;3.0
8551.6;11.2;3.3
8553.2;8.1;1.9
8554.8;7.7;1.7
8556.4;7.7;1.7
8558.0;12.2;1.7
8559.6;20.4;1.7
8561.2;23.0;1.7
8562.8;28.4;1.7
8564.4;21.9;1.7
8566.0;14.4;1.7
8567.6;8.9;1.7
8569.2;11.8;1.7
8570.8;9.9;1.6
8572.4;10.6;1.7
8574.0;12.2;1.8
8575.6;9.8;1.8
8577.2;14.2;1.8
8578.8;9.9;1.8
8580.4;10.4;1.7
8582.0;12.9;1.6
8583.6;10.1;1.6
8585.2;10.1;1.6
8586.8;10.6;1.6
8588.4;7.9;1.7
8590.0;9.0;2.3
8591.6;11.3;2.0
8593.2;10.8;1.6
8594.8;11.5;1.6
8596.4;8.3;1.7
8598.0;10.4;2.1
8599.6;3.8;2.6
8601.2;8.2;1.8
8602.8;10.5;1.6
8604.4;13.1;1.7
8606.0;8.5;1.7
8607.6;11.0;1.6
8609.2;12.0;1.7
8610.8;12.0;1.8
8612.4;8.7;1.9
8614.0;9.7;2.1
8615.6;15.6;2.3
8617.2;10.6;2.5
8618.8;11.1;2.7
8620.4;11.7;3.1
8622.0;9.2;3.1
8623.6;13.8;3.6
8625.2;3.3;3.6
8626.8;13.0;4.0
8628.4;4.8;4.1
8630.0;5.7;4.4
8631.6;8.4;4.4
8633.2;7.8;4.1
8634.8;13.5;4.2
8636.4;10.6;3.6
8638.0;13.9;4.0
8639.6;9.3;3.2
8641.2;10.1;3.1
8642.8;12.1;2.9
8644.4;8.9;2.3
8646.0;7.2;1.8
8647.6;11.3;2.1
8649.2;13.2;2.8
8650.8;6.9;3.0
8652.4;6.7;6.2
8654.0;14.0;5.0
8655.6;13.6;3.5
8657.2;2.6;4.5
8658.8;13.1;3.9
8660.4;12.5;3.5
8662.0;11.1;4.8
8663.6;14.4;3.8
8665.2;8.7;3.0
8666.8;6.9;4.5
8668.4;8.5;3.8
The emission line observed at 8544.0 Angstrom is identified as [S II]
